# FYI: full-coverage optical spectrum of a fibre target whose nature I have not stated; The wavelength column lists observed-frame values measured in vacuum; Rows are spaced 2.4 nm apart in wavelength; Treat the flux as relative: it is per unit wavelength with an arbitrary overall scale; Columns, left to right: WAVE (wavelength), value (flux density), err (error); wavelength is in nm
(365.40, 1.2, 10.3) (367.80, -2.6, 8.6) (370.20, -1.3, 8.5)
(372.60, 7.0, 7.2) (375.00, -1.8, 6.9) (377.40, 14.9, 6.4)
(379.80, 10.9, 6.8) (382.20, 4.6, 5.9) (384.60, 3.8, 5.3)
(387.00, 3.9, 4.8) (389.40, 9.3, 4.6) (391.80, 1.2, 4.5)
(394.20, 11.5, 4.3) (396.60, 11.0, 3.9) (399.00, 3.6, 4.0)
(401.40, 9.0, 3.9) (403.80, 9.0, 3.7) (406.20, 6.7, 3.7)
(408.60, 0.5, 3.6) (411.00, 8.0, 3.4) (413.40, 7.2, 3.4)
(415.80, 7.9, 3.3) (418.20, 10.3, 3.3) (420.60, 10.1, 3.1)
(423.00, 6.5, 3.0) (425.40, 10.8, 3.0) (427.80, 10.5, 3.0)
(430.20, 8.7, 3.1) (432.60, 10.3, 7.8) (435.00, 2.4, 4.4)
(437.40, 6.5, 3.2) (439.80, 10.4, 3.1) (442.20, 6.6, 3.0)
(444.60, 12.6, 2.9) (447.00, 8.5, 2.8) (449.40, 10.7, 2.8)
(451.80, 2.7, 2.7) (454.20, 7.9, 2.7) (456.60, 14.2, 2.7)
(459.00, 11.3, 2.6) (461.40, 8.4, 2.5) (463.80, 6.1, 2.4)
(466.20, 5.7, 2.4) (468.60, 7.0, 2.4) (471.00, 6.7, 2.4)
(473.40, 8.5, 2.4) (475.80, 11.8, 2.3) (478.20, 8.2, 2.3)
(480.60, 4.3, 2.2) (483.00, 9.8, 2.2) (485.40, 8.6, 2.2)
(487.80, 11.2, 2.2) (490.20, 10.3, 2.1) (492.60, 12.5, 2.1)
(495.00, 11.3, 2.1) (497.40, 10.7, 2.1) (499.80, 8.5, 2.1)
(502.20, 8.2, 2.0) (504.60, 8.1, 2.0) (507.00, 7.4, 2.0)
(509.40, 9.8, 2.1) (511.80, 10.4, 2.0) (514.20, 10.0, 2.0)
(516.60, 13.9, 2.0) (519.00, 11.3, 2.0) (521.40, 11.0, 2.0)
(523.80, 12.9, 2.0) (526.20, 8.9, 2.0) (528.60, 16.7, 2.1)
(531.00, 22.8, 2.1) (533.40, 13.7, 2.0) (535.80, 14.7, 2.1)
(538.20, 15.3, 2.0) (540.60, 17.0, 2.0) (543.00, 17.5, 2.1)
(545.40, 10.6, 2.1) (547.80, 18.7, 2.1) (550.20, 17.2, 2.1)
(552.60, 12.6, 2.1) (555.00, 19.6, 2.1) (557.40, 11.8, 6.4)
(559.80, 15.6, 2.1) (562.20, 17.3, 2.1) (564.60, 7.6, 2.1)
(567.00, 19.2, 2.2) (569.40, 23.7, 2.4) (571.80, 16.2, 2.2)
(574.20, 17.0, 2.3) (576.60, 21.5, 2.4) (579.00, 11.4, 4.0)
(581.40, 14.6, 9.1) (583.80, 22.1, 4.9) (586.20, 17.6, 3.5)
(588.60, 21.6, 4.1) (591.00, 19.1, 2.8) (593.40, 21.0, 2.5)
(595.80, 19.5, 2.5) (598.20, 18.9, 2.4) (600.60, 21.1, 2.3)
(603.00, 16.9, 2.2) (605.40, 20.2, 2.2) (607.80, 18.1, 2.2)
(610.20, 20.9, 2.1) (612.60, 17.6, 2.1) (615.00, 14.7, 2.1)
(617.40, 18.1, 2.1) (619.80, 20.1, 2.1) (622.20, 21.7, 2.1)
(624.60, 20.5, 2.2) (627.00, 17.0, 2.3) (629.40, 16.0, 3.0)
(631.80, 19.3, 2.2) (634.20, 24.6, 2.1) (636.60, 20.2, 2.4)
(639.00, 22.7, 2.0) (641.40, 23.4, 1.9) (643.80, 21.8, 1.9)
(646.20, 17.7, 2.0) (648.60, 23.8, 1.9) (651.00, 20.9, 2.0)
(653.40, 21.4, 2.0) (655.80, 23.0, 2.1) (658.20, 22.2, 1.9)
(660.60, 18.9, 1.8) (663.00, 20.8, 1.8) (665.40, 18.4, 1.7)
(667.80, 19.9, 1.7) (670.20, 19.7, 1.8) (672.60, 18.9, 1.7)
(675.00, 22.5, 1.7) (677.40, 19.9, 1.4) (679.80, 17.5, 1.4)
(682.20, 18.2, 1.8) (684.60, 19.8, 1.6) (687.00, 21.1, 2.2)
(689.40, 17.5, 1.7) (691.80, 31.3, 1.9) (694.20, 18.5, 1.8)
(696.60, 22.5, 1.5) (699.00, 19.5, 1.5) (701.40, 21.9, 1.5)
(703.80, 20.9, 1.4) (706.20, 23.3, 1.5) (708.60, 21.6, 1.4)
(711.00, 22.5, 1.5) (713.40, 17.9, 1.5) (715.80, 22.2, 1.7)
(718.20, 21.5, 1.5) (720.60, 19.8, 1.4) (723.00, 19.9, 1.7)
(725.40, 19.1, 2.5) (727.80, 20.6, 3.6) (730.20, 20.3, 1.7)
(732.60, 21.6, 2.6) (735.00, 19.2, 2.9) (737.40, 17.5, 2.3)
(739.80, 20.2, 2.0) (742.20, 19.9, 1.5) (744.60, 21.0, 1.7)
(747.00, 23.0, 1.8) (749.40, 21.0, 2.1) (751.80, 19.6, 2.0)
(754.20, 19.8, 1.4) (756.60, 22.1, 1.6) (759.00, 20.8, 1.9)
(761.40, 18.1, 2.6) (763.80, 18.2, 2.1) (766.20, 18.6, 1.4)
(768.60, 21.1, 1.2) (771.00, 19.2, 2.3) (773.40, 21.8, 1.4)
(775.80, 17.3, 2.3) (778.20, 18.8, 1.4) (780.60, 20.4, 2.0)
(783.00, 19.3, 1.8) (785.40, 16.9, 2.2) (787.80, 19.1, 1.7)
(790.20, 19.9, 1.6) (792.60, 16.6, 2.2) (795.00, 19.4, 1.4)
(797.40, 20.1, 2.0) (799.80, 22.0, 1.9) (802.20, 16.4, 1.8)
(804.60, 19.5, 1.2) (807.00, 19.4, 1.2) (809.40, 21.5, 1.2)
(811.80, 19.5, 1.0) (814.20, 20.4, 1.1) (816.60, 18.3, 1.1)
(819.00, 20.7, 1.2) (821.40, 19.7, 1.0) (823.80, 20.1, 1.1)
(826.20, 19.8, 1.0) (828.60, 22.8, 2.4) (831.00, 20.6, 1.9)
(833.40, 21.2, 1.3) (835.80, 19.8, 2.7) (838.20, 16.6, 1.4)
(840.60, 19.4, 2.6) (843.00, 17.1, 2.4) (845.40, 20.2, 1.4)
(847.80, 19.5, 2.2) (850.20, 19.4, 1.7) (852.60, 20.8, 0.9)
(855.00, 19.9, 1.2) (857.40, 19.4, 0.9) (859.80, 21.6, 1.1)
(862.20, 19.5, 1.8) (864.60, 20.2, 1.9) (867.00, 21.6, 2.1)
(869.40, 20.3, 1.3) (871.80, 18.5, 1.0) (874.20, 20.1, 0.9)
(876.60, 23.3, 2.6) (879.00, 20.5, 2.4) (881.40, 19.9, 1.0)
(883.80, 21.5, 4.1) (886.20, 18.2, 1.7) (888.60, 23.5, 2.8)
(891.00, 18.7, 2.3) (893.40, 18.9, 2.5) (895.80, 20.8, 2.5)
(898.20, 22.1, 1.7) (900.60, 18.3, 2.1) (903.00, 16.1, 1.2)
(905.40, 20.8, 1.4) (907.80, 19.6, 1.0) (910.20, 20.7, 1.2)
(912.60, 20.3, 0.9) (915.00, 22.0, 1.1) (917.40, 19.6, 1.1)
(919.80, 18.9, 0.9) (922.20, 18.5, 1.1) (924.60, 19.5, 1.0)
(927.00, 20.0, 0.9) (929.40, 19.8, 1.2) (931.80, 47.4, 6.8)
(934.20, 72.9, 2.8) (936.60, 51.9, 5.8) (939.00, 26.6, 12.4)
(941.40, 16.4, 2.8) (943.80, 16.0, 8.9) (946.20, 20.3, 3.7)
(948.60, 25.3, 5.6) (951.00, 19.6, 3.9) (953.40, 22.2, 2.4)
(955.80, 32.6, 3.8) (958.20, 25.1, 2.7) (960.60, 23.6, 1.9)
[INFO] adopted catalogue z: 0.422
